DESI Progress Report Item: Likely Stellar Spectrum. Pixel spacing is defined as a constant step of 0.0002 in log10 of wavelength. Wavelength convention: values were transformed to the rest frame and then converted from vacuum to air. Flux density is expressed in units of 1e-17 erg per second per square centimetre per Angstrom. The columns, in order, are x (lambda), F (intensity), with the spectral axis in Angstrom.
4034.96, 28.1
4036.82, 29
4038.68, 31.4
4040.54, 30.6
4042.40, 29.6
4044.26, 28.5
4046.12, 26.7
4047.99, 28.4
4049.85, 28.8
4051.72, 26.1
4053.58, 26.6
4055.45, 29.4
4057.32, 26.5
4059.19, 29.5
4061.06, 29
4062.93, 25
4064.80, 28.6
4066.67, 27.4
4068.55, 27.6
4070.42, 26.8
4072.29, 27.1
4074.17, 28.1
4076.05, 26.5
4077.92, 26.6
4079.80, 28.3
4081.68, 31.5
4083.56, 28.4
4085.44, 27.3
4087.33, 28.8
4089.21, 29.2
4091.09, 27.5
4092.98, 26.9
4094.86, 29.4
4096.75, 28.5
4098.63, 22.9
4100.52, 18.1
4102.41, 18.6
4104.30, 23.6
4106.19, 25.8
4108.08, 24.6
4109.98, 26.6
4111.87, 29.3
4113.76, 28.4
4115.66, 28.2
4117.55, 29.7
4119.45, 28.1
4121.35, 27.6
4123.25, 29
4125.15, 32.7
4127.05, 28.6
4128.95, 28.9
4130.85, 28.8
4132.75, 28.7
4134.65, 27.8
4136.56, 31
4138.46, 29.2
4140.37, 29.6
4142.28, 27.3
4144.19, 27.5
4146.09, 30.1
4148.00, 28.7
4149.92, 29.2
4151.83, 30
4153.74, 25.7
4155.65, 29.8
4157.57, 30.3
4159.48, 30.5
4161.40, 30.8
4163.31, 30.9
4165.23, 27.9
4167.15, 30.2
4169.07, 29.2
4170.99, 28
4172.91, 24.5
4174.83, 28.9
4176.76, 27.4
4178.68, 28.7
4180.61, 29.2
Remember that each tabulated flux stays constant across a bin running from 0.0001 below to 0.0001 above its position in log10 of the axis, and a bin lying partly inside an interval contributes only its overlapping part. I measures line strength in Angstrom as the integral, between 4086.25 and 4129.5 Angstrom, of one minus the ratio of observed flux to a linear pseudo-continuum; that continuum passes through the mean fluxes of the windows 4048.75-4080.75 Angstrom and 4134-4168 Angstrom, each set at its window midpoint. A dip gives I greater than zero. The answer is 2.2 Angstrom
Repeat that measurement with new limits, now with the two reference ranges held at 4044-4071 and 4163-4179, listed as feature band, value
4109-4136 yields -0.7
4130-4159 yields -0.8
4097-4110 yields 2.3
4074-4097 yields -0.3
